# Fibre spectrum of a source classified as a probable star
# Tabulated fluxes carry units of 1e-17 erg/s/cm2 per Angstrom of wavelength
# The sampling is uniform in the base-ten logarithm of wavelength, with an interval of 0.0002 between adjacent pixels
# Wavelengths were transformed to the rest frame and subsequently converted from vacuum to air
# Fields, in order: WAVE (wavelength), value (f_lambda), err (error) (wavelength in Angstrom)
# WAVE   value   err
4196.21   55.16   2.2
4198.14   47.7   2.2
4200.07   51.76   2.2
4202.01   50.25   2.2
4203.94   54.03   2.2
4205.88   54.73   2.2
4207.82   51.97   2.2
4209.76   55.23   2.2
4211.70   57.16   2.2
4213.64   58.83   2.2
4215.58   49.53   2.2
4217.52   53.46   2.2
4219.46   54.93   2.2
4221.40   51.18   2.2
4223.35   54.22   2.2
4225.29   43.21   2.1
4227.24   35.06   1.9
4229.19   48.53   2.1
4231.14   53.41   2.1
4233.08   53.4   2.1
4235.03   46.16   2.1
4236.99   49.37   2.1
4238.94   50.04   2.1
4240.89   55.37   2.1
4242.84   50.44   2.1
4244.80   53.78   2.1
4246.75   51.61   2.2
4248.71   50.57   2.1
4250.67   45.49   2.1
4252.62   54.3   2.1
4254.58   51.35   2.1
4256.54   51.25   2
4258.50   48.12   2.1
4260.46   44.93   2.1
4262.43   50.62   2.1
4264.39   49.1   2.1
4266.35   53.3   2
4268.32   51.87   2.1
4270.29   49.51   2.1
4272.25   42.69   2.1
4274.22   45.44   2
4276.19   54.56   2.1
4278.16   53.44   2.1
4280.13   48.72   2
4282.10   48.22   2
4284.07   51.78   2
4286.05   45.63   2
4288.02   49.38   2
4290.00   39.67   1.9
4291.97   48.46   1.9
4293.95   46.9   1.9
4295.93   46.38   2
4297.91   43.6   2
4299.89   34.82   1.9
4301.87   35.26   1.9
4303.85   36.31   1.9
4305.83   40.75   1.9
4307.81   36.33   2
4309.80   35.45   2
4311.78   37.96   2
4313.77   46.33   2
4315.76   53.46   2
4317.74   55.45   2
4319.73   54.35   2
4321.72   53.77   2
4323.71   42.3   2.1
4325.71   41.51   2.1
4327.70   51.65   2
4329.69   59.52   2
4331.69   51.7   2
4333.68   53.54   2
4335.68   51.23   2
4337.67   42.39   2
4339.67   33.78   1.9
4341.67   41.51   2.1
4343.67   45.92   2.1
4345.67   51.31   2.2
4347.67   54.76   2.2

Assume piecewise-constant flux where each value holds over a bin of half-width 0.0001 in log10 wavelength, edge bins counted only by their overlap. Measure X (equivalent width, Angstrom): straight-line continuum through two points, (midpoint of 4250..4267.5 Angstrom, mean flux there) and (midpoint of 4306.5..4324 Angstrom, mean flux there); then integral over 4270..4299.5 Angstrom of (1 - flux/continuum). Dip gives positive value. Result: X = 0.6 Angstrom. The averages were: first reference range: 49.9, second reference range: 46.2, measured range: 47.3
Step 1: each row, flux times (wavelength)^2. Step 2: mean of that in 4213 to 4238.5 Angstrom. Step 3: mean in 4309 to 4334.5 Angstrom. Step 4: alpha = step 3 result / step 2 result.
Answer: 1.0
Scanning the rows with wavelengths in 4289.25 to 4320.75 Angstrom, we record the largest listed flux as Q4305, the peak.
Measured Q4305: 55.45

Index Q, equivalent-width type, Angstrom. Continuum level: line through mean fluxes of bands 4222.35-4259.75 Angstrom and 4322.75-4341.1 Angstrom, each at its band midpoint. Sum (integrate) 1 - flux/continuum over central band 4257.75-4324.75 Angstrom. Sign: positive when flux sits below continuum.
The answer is 2.96 Angstrom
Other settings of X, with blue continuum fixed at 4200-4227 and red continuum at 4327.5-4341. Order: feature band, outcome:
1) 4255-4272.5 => 0.53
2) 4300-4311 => 2.88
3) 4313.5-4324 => -0.55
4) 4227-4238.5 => 0.73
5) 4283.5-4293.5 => 0.68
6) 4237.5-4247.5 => -0.11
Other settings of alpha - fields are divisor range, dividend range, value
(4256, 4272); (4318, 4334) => 1.06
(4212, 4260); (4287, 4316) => 0.85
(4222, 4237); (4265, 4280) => 1.07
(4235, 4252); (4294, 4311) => 0.79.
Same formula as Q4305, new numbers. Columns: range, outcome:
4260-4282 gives 54.56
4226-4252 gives 55.37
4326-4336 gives 59.52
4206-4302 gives 58.83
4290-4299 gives 48.46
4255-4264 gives 51.25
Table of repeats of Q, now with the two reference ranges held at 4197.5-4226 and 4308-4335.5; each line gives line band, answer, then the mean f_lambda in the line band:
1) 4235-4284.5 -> 0.8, 50.1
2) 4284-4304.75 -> 2.7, 43.1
